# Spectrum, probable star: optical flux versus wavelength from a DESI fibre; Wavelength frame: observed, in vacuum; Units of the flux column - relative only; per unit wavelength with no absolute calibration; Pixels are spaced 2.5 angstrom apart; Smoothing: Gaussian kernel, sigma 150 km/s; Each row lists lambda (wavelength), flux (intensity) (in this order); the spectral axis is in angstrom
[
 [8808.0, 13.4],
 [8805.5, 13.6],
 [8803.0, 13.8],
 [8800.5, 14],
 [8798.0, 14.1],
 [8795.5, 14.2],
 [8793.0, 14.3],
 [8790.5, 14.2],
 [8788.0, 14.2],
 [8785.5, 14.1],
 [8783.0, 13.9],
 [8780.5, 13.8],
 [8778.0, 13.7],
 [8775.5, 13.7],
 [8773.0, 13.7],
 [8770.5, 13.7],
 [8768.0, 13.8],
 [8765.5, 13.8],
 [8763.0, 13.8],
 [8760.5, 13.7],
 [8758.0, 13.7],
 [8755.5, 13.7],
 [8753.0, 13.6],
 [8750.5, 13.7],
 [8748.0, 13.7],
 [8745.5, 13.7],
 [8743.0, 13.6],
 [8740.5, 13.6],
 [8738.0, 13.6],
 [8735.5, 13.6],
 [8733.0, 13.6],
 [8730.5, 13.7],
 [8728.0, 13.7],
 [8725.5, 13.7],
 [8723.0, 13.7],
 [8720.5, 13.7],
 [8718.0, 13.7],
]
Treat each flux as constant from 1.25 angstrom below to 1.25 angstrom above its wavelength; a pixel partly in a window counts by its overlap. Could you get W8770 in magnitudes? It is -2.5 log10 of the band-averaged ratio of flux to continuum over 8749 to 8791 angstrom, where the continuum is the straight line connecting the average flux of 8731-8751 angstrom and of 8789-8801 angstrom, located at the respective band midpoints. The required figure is 0.009 mag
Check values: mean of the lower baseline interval 13.6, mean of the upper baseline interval 14.2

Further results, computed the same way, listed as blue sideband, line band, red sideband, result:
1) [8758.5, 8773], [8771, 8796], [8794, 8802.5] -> 0.00 mag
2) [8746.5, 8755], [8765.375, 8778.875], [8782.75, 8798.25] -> 0.02 mag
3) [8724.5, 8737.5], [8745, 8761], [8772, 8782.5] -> 0.00 mag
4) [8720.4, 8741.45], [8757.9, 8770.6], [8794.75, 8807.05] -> 0.00 mag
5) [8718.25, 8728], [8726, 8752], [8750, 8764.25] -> 0.00 mag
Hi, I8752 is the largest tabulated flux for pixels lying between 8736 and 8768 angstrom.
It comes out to 13.8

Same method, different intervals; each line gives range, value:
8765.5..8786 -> 14.1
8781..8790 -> 14.2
